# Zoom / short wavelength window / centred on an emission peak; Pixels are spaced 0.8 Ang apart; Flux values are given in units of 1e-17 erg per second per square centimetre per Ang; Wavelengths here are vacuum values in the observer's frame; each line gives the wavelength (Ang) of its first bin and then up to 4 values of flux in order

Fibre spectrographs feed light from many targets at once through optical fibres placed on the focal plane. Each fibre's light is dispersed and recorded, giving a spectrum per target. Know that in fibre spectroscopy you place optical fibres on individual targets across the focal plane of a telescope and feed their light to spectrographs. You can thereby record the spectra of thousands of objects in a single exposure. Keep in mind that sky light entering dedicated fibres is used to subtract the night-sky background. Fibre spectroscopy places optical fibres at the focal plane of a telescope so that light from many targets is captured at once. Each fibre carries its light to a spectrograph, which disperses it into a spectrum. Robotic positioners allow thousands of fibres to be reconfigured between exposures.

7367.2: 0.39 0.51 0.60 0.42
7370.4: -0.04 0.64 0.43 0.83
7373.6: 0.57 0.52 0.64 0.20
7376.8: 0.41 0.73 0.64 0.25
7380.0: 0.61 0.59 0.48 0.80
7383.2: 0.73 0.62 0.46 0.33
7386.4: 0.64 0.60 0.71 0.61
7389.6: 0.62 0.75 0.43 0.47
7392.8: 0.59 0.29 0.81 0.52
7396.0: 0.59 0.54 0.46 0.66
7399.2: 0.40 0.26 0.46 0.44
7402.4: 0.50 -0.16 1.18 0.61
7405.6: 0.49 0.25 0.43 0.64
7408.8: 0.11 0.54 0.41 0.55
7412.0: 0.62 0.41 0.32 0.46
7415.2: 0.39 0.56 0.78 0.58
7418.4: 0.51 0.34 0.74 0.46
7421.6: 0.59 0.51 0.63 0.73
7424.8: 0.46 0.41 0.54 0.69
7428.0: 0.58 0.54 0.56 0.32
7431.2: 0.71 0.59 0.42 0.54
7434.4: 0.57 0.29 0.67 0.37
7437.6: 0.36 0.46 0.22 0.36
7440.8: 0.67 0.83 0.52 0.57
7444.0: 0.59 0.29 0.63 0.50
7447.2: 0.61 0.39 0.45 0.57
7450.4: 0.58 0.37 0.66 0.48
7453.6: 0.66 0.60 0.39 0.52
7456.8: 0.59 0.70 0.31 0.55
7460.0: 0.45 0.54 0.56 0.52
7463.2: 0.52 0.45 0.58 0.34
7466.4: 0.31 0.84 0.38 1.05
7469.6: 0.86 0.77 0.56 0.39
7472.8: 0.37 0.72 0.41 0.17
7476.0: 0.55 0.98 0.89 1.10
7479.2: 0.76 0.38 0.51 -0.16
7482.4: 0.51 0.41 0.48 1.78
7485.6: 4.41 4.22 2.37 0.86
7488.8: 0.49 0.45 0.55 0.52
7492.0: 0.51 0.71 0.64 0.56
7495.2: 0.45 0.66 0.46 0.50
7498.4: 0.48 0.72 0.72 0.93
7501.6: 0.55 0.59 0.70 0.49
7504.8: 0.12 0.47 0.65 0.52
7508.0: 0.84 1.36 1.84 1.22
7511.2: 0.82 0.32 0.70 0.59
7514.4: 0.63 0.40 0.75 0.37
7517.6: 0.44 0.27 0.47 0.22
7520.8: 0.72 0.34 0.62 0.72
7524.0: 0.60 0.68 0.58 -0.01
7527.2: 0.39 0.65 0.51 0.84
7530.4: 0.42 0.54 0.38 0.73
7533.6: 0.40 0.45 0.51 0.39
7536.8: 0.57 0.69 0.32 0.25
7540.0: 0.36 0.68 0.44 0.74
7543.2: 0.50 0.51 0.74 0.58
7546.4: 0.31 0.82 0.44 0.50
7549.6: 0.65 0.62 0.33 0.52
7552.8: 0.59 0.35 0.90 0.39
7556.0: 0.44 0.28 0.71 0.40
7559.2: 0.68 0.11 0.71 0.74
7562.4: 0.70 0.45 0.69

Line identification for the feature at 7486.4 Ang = H-alpha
